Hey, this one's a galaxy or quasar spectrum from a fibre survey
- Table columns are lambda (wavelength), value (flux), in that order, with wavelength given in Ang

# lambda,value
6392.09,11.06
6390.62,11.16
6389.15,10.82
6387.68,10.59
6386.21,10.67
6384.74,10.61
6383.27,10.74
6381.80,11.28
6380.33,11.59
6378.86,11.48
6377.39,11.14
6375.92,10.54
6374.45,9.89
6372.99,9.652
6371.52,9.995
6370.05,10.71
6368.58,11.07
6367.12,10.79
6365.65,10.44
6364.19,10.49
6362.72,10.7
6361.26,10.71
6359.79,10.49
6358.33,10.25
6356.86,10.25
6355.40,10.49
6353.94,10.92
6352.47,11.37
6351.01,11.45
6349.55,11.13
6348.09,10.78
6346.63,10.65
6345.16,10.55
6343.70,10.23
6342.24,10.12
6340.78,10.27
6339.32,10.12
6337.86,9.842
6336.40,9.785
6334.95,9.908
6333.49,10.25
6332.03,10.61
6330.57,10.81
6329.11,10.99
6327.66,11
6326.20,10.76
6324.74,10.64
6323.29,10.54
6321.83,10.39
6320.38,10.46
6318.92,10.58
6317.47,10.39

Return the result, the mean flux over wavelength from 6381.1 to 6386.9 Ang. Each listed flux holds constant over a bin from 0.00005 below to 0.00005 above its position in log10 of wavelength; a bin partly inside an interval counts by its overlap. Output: 10.8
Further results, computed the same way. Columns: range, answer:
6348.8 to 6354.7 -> 11.2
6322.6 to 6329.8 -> 10.8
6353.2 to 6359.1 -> 10.5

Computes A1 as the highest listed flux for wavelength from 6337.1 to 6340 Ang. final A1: 10.12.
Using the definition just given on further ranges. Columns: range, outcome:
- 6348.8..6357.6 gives 11.45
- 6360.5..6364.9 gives 10.71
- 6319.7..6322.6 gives 10.46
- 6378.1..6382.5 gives 11.59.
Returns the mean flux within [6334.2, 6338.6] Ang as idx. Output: 9.86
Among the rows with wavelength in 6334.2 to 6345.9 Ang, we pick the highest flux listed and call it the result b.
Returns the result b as 10.55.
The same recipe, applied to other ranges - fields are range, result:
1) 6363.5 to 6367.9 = 10.79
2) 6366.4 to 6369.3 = 11.07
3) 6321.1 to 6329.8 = 11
